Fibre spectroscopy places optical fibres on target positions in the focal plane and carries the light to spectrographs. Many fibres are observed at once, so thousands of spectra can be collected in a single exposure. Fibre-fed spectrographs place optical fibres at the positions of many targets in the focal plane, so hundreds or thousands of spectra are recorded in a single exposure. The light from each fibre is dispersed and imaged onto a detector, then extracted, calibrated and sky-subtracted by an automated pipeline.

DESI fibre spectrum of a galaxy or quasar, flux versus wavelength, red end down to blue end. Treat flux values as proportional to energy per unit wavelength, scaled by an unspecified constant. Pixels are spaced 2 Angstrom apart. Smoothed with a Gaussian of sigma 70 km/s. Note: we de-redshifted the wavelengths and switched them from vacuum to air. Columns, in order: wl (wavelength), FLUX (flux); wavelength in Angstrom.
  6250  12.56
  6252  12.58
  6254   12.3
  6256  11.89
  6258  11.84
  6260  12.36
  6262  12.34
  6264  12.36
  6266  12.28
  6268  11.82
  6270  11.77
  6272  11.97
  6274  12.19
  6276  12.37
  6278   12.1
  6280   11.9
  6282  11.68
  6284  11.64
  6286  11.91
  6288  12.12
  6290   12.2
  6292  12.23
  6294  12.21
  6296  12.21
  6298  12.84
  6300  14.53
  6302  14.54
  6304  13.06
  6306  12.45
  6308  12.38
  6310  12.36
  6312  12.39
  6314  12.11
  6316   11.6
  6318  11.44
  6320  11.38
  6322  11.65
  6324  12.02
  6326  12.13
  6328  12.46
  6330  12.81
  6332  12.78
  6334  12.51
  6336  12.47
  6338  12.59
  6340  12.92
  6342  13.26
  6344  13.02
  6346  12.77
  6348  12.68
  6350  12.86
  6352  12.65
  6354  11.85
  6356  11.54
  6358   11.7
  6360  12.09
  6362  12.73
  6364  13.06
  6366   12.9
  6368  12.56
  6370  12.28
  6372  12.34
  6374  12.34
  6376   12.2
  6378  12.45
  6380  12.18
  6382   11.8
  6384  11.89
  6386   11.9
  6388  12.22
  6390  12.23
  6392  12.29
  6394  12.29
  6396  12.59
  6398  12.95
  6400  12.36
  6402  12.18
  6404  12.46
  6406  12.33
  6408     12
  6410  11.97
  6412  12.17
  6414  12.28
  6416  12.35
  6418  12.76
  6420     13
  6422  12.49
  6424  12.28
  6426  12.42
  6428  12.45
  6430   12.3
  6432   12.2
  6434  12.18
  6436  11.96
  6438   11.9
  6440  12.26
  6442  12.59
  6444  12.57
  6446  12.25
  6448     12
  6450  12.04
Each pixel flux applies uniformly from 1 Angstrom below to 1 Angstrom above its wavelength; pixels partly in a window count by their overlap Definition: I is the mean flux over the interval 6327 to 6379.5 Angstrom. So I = 12.5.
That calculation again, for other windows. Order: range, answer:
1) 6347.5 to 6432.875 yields 12.3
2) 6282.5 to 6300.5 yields 12.4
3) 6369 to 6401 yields 12.3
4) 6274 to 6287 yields 12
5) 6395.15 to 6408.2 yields 12.4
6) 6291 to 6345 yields 12.5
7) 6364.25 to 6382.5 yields 12.4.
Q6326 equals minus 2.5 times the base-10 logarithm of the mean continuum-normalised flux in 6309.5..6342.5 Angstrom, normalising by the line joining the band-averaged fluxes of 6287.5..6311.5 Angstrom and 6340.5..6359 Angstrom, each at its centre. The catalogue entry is 0.03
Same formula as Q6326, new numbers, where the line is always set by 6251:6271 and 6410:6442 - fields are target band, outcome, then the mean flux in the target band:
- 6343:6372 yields -0.02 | 12.5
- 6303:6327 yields 0.01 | 12.1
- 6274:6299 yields 0.01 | 12.1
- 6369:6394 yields 0.01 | 12.2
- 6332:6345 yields -0.05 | 12.8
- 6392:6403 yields -0.01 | 12.5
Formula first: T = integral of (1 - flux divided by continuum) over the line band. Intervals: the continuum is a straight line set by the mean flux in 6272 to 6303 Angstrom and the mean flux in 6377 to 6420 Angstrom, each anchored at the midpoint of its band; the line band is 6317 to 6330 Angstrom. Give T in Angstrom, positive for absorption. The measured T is 0.48 Angstrom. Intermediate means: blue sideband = 12.4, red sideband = 12.3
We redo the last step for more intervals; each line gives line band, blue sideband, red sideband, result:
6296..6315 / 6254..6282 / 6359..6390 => -1.18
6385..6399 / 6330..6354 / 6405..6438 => 0.13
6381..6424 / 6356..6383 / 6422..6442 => -0.08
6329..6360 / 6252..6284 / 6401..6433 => -0.83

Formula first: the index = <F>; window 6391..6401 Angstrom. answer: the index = 12.5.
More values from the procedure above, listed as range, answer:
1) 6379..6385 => 12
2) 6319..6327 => 11.8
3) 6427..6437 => 12.2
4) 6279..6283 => 11.8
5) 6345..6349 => 12.7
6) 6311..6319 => 11.9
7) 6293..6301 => 12.9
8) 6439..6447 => 12.4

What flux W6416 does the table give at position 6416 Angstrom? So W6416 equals 12.35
